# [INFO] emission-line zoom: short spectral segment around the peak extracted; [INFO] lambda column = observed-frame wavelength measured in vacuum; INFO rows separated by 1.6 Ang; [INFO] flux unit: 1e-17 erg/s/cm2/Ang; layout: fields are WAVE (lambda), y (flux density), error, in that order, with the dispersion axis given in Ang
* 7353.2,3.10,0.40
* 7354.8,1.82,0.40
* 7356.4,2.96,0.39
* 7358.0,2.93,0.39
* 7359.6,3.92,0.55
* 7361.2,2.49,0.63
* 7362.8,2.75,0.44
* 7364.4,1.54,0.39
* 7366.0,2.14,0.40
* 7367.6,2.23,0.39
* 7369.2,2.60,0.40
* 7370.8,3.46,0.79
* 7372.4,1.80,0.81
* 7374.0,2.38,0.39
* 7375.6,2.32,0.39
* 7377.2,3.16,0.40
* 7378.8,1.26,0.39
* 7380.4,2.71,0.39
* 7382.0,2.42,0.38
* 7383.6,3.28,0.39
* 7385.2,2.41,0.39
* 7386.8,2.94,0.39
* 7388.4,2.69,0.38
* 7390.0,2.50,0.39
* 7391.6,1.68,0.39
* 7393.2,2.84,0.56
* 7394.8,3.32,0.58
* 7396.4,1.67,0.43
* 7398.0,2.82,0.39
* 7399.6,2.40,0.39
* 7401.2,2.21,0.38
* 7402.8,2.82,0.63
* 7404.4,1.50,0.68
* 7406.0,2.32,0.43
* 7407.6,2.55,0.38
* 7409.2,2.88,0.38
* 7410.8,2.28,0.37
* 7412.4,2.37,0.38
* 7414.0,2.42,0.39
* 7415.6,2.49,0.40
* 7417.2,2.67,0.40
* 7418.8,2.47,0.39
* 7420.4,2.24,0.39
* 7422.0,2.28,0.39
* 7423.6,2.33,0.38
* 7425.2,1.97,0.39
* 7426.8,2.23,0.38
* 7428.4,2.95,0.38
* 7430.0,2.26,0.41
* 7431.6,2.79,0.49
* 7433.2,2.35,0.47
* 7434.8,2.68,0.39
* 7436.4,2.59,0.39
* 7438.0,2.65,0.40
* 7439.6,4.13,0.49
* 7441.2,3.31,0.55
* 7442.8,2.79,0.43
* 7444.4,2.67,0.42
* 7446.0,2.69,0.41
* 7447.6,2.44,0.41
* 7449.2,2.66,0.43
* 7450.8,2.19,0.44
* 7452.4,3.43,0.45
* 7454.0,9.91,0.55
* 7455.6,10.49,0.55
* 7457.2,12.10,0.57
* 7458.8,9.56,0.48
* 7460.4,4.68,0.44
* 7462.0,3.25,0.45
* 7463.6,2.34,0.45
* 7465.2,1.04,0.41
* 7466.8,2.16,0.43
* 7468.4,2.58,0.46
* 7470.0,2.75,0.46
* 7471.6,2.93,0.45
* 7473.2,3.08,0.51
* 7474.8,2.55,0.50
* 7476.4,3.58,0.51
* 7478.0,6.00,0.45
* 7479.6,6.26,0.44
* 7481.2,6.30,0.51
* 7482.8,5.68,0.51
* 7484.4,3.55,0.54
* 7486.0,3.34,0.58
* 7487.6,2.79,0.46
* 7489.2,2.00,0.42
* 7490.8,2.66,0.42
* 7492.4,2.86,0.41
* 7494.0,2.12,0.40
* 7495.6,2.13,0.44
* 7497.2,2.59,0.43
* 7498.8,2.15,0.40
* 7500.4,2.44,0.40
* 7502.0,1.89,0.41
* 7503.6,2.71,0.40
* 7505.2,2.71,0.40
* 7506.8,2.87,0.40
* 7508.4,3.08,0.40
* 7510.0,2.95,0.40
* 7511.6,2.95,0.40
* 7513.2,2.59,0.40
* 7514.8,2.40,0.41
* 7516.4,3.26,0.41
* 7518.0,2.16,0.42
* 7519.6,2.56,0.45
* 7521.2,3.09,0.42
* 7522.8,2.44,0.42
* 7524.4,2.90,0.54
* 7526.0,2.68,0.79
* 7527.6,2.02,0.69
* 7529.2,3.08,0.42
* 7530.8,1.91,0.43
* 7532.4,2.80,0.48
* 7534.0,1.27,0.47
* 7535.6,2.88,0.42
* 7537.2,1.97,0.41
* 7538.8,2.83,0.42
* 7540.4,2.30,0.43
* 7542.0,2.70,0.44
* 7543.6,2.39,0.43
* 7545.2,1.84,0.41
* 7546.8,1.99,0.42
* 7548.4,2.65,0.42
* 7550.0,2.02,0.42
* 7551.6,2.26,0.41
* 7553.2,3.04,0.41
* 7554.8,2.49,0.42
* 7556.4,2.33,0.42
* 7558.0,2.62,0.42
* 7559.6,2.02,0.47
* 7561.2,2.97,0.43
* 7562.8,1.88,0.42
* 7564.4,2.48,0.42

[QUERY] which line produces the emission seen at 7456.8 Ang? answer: H-alpha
